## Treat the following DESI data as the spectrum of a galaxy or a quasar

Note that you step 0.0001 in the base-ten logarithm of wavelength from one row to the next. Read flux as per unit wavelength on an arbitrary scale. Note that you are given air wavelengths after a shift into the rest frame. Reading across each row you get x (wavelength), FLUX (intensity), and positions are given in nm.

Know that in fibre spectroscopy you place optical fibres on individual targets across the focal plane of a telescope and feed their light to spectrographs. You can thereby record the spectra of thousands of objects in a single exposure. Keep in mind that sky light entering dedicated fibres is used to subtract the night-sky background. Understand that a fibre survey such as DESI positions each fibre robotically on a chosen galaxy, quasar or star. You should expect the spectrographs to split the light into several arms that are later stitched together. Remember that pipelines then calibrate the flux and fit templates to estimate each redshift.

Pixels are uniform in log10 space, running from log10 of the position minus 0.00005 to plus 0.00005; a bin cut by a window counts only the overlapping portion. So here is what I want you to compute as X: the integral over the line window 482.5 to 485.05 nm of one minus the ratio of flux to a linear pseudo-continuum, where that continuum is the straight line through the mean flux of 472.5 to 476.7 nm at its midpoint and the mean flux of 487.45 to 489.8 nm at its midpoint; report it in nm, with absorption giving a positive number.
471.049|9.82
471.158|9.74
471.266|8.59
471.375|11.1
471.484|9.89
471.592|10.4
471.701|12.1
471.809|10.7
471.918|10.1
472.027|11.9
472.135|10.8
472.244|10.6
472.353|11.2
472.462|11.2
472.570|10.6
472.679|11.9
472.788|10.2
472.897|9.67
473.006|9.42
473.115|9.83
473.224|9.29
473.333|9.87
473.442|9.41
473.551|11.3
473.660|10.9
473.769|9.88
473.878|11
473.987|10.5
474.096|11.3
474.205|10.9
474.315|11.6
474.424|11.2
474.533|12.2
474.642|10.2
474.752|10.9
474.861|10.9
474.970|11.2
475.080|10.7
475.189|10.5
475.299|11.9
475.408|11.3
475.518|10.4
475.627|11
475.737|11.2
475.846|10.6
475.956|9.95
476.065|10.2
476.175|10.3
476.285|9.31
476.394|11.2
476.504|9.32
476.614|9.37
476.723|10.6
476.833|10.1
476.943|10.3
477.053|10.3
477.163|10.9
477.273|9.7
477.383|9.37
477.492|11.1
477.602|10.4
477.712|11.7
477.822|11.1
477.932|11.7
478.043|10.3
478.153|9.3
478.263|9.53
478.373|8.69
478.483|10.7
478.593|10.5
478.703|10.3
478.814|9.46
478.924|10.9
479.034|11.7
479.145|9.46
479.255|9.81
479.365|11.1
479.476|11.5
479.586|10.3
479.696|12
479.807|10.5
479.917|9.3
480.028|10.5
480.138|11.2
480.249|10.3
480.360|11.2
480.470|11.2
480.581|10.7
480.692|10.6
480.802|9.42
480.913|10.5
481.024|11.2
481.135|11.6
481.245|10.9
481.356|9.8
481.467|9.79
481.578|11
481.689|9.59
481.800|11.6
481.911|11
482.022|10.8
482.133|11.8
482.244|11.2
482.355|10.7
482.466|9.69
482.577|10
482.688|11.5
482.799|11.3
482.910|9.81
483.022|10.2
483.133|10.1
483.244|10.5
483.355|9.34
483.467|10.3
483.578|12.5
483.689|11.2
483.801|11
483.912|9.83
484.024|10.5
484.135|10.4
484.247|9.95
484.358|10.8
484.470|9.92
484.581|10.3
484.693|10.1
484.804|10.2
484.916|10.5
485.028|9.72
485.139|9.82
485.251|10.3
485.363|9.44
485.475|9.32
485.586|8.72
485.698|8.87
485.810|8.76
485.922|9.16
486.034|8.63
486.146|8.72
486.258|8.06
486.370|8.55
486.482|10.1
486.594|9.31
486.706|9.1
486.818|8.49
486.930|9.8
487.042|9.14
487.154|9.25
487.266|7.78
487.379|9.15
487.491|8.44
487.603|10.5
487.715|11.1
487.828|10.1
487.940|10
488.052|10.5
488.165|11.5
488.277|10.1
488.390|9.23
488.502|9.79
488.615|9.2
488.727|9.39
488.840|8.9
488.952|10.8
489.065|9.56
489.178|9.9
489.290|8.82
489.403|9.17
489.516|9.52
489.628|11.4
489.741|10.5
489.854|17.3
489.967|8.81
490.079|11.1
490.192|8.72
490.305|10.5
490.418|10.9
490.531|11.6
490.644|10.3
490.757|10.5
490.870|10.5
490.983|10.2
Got -0.07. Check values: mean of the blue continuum 10.6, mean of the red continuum 9.94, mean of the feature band 10.4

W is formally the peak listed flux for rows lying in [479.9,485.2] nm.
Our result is 12.5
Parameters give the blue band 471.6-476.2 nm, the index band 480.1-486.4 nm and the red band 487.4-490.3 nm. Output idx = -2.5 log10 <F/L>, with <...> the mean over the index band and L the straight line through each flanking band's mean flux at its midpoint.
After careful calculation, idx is 0.01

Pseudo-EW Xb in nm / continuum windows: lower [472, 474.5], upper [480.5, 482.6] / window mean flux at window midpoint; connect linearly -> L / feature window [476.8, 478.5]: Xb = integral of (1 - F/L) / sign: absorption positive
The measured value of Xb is 0.05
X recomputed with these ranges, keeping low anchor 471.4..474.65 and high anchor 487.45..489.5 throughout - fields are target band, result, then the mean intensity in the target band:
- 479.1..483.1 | -0.157 nm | 10.6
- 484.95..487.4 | 0.209 nm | 9.11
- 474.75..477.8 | -0.006 nm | 10.5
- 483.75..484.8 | -0.025 nm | 10.3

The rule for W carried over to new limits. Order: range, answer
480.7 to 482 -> 11.6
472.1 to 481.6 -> 12.2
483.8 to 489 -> 11.5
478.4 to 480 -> 12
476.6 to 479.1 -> 11.7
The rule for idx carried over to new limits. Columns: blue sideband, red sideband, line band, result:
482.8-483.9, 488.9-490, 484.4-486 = 0.10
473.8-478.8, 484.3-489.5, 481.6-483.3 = -0.07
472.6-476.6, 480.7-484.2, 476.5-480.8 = 0.02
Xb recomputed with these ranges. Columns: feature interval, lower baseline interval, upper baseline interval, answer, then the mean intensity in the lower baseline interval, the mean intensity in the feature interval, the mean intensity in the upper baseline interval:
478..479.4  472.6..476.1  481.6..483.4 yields 0.07 nm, 10.7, 10.1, 10.6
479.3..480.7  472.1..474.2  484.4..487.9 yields -0.13 nm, 10.5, 10.8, 9.41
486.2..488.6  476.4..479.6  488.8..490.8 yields 0.21 nm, 10.3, 9.52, 10.5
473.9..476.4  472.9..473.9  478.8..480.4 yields -0.15 nm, 10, 10.8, 10.6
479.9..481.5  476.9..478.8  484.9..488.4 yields -0.09 nm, 10.3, 10.6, 9.43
